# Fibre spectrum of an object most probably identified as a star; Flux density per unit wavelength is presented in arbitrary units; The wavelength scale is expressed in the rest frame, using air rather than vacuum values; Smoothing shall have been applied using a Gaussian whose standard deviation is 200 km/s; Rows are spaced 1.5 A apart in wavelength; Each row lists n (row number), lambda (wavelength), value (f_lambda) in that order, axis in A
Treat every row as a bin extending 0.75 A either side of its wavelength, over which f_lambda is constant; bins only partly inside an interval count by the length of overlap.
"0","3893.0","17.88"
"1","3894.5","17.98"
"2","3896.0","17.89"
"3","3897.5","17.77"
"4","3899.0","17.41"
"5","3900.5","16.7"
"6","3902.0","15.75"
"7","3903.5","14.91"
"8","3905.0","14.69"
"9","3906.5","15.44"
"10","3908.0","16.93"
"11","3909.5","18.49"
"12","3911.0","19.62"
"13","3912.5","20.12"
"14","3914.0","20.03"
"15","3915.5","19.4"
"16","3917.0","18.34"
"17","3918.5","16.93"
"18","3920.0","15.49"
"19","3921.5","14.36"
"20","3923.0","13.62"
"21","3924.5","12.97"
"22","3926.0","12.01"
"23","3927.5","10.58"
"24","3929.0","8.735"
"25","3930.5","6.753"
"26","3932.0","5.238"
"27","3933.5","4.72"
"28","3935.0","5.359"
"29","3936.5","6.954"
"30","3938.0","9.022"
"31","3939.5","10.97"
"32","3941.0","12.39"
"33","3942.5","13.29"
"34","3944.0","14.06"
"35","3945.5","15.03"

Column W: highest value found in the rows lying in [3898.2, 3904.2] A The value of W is 17.41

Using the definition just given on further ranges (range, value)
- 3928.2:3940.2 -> 10.97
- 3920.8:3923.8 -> 14.36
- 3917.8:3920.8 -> 16.93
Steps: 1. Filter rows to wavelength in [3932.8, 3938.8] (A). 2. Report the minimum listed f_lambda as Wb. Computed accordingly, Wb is 4.72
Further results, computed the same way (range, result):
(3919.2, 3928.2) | 10.58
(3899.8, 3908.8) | 14.69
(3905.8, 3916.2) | 15.44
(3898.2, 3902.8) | 15.75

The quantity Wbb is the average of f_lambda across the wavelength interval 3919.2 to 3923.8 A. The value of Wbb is 14.5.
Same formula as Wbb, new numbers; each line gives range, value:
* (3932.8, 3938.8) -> 6.57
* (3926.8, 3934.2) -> 7.2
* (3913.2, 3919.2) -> 18.7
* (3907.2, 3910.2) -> 17.7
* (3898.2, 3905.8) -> 15.9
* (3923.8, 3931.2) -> 10.2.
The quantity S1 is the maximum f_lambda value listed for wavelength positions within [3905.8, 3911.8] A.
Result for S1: 19.62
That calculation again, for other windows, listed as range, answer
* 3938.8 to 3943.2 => 13.29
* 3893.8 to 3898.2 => 17.98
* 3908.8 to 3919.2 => 20.12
